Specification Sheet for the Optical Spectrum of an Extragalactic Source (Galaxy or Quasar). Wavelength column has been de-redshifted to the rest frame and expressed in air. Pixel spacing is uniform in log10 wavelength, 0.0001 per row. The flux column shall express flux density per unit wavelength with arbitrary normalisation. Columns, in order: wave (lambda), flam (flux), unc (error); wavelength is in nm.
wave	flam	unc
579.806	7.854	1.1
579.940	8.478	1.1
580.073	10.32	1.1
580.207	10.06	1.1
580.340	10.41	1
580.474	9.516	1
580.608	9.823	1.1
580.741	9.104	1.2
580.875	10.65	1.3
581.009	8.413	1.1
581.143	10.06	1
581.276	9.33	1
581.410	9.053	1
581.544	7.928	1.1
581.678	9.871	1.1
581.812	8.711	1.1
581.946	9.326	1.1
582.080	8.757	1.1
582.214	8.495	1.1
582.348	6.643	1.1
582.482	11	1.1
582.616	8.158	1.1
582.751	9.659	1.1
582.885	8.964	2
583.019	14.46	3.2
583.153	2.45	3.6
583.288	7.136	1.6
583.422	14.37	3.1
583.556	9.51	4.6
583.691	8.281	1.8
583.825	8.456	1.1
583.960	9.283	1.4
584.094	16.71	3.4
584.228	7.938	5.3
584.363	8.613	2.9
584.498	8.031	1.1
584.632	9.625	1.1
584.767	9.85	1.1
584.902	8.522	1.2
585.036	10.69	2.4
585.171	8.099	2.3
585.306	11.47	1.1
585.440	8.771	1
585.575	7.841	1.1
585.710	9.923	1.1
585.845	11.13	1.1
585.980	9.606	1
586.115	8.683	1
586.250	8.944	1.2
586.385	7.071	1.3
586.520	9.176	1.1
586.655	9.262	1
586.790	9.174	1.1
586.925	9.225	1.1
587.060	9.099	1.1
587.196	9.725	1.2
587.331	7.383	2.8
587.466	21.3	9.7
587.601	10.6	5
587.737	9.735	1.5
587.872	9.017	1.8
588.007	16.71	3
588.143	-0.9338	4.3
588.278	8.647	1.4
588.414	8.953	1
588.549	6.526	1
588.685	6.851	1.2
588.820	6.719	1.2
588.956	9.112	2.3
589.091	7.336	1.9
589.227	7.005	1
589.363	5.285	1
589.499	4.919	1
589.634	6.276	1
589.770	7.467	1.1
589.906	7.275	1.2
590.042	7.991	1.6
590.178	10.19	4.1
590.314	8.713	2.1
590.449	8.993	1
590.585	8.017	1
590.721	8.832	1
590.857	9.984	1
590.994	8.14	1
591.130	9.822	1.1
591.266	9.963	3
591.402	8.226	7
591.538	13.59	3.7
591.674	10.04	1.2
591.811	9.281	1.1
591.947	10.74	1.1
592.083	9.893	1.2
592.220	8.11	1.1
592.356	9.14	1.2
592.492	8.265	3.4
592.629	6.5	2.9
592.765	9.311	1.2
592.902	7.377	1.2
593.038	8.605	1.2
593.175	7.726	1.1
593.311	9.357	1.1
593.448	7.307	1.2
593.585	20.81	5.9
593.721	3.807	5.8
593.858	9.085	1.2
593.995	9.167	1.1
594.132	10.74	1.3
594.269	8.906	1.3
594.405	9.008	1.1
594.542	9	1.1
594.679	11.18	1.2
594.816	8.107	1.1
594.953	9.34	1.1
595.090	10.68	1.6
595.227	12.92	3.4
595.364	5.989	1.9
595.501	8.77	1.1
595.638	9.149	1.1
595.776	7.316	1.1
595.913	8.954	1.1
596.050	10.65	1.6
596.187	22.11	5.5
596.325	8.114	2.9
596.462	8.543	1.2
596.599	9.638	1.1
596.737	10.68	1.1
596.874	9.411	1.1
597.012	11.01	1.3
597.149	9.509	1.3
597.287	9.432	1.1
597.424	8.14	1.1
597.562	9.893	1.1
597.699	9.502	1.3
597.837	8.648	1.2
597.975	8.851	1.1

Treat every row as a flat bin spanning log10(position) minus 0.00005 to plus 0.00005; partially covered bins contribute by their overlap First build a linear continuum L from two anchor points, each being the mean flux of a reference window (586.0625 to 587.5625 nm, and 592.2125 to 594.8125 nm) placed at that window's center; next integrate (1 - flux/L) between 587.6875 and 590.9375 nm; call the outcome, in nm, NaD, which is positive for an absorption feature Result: 0.588 nm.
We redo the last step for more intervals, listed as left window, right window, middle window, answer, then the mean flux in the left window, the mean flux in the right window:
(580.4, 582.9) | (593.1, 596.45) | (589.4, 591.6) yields 0.24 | 9.13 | 9.9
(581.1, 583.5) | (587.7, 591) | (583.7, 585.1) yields -0.15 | 9.13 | 7.89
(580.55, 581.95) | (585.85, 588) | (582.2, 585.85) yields 0.10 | 9.3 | 10.1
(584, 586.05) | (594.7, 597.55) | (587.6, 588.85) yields 0.21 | 9.78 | 9.94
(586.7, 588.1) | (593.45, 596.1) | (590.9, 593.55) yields 0.23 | 11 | 9.6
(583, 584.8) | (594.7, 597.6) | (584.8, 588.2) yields -0.02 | 9.49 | 9.94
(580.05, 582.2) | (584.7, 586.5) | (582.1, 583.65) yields 0.04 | 9.42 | 9.27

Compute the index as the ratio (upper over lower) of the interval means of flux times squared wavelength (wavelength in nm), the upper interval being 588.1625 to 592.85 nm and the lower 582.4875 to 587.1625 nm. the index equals 0.90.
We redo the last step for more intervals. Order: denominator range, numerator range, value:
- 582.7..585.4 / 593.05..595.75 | 1.02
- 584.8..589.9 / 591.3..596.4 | 1.13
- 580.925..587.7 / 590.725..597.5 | 1.05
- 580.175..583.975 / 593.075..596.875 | 1.12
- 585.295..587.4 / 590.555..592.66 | 1.05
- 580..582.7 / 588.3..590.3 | 0.81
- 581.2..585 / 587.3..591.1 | 0.93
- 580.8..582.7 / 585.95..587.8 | 1.12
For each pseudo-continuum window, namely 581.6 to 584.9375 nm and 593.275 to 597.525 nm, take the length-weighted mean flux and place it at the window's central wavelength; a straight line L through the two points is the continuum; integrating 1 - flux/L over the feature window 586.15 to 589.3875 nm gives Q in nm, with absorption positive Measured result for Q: 0.22 nm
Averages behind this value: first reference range 9.31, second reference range 9.9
